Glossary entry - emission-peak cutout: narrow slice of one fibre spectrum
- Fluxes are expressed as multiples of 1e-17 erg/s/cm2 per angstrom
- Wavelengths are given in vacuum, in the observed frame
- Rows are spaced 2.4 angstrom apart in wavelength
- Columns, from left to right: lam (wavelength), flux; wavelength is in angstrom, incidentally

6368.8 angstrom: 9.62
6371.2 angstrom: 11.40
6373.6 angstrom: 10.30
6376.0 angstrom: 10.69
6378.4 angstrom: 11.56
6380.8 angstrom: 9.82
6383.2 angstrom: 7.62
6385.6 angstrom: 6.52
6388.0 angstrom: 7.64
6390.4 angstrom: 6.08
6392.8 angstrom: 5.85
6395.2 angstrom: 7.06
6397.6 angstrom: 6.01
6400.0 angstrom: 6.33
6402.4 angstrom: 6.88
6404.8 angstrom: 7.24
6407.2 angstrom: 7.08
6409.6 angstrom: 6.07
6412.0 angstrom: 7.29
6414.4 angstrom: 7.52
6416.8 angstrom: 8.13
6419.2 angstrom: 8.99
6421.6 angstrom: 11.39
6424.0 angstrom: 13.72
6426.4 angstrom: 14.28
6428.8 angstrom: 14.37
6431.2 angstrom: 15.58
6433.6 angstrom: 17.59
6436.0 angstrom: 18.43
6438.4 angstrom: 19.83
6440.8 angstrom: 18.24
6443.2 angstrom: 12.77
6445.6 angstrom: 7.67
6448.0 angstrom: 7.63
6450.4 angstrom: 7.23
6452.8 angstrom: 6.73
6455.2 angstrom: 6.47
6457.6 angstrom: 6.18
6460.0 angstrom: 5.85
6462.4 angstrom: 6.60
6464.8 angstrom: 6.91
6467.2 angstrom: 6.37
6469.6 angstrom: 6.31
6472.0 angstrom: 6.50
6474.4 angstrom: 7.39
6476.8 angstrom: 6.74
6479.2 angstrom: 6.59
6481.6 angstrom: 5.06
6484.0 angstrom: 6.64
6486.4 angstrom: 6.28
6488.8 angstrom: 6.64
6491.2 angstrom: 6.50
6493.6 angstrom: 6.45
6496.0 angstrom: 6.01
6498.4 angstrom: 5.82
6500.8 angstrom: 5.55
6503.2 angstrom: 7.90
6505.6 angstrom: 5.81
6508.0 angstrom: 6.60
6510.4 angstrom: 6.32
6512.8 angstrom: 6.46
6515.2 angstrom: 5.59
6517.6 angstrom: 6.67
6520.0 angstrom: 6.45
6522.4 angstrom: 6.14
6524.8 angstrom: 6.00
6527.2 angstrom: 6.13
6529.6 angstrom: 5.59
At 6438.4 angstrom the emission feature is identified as [O III] 5007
